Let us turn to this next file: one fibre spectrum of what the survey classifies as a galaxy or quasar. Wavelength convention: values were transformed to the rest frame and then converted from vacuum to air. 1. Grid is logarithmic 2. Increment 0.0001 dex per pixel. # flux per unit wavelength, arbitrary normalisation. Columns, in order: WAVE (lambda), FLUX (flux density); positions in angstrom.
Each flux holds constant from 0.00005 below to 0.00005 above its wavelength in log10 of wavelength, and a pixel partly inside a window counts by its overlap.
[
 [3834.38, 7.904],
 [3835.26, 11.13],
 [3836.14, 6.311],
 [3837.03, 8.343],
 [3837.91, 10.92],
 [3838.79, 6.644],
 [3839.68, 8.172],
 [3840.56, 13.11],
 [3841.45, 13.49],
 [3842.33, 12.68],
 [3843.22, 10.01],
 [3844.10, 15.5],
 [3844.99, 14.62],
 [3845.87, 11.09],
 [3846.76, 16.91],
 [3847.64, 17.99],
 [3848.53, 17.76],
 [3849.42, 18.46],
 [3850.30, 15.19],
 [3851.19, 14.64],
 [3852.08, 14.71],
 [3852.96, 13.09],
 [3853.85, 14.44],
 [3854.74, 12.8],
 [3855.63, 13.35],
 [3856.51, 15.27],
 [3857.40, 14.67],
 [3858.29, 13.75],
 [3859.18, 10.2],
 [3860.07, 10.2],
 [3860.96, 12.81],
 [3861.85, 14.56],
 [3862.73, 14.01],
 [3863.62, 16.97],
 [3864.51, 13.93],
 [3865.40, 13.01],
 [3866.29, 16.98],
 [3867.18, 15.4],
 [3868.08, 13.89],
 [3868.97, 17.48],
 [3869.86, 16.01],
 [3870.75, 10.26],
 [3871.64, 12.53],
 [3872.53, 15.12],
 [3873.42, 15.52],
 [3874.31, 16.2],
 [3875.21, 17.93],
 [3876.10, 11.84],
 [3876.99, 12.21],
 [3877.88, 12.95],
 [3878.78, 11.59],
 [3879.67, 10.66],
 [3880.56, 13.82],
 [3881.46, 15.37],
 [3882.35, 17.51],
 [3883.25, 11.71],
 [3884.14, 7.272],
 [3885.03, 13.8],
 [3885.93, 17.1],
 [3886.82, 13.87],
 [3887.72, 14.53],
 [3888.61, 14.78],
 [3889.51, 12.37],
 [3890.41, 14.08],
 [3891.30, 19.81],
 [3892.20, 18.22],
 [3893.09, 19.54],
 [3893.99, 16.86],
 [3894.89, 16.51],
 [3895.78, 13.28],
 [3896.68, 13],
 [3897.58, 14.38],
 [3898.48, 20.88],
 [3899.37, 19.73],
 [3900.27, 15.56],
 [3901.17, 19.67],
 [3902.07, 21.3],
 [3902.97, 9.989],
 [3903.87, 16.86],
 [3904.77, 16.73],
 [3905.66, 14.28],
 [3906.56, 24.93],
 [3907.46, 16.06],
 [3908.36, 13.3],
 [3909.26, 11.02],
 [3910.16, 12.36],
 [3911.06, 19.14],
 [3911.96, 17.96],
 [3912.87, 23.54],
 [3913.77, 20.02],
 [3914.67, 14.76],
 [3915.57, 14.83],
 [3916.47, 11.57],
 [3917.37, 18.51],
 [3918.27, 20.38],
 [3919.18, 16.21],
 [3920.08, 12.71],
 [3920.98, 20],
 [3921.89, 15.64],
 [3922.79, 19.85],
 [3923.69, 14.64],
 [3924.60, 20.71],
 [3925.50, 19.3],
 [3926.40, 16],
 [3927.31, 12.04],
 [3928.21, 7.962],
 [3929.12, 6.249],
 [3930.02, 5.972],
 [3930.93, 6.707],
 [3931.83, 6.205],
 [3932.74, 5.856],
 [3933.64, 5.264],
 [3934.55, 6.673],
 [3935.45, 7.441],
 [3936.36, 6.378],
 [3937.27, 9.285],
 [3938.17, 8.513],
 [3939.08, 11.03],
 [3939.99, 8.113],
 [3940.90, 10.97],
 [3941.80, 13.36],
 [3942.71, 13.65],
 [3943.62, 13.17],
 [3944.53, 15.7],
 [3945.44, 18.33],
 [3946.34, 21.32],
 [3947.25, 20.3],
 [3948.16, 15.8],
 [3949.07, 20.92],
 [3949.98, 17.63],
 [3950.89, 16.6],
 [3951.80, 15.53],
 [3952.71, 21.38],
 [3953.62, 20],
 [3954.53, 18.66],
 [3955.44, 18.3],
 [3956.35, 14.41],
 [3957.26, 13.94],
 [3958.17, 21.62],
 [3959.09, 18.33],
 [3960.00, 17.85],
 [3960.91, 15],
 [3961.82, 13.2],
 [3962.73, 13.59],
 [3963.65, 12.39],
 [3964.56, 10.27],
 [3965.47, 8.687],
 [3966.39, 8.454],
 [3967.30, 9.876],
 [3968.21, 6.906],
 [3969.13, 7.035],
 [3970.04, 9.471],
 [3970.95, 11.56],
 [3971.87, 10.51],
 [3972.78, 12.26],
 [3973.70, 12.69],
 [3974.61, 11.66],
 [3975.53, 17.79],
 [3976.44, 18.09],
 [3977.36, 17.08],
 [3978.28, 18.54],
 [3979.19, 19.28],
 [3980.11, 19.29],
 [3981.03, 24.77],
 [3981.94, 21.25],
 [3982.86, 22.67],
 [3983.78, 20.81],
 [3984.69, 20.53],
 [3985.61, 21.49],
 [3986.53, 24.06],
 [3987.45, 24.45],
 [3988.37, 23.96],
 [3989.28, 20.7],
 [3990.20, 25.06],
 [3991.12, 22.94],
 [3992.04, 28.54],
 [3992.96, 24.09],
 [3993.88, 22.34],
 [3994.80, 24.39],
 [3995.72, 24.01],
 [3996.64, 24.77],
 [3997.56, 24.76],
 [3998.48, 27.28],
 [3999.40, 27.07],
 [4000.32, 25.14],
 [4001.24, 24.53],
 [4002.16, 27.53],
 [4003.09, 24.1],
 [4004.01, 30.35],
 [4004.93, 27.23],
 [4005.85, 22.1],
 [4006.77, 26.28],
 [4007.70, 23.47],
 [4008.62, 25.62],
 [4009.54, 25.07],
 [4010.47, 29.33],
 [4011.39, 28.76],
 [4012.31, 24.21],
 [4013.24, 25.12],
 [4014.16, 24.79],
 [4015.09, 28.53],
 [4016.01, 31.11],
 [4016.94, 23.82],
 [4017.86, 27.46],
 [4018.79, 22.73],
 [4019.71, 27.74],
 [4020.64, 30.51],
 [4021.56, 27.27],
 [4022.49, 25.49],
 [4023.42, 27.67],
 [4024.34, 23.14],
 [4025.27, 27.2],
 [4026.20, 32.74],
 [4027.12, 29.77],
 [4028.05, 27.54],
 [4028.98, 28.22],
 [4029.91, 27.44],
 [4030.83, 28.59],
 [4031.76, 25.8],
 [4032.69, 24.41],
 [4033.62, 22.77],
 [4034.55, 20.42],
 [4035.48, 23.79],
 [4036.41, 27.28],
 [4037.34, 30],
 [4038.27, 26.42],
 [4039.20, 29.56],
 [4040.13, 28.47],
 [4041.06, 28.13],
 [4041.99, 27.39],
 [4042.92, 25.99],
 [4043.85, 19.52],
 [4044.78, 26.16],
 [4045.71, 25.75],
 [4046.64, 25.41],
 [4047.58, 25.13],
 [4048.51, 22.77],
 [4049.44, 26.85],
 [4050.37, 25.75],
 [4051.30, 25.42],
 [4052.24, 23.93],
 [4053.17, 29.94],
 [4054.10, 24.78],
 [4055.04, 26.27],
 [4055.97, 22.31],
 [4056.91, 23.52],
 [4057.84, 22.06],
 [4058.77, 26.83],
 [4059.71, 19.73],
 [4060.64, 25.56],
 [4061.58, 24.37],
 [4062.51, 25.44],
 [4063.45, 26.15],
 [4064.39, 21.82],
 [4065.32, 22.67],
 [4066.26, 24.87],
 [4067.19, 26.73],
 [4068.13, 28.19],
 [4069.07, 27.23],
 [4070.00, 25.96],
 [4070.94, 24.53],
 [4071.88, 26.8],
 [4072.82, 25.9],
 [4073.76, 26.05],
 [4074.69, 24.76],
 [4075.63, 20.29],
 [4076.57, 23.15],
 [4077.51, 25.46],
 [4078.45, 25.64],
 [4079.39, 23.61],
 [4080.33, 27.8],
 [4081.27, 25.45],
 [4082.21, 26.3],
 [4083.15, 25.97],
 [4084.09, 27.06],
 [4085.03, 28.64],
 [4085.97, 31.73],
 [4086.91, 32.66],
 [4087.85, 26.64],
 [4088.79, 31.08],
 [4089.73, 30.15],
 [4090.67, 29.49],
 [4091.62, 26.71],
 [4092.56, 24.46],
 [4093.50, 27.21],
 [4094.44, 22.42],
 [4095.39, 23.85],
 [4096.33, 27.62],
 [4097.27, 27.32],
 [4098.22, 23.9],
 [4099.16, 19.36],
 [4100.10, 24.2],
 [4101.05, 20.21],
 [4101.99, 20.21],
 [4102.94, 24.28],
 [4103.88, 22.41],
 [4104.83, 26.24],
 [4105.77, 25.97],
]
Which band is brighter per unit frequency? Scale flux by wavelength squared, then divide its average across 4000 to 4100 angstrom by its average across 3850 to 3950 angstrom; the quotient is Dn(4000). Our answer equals 1.9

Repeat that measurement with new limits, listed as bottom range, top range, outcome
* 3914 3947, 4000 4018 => 2.14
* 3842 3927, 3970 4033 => 1.65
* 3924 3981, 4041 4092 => 2.02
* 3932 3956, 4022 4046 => 2.01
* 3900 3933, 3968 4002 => 1.39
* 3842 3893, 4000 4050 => 1.99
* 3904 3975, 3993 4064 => 1.94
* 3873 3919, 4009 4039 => 1.82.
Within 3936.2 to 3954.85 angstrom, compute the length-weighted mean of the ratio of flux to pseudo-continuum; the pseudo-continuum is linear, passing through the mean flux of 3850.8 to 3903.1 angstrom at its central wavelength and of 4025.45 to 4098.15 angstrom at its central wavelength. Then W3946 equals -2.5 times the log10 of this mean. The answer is 0.241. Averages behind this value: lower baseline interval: 14.7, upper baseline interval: 26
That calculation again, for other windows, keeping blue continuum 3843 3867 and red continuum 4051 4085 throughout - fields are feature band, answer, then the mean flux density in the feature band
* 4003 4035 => -0.17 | 26.5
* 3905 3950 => 0.27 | 14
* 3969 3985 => 0.24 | 16.6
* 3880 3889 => 0.14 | 13.9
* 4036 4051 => -0.10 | 26.3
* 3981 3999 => -0.12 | 23.6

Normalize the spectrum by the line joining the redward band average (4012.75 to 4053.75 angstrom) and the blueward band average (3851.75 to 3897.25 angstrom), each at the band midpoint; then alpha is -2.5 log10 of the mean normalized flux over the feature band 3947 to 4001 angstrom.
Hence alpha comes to 0.20 mag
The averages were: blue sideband 14.3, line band 18.3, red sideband 26.4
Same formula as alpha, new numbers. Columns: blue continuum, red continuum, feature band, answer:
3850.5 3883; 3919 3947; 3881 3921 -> -0.23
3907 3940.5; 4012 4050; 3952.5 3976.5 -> 0.29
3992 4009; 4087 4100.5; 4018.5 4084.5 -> 0.00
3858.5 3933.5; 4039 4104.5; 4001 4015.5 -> -0.20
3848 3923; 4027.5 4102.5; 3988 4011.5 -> -0.16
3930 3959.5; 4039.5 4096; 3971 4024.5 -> -0.23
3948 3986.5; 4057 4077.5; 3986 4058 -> -0.25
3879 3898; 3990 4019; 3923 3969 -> 0.46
